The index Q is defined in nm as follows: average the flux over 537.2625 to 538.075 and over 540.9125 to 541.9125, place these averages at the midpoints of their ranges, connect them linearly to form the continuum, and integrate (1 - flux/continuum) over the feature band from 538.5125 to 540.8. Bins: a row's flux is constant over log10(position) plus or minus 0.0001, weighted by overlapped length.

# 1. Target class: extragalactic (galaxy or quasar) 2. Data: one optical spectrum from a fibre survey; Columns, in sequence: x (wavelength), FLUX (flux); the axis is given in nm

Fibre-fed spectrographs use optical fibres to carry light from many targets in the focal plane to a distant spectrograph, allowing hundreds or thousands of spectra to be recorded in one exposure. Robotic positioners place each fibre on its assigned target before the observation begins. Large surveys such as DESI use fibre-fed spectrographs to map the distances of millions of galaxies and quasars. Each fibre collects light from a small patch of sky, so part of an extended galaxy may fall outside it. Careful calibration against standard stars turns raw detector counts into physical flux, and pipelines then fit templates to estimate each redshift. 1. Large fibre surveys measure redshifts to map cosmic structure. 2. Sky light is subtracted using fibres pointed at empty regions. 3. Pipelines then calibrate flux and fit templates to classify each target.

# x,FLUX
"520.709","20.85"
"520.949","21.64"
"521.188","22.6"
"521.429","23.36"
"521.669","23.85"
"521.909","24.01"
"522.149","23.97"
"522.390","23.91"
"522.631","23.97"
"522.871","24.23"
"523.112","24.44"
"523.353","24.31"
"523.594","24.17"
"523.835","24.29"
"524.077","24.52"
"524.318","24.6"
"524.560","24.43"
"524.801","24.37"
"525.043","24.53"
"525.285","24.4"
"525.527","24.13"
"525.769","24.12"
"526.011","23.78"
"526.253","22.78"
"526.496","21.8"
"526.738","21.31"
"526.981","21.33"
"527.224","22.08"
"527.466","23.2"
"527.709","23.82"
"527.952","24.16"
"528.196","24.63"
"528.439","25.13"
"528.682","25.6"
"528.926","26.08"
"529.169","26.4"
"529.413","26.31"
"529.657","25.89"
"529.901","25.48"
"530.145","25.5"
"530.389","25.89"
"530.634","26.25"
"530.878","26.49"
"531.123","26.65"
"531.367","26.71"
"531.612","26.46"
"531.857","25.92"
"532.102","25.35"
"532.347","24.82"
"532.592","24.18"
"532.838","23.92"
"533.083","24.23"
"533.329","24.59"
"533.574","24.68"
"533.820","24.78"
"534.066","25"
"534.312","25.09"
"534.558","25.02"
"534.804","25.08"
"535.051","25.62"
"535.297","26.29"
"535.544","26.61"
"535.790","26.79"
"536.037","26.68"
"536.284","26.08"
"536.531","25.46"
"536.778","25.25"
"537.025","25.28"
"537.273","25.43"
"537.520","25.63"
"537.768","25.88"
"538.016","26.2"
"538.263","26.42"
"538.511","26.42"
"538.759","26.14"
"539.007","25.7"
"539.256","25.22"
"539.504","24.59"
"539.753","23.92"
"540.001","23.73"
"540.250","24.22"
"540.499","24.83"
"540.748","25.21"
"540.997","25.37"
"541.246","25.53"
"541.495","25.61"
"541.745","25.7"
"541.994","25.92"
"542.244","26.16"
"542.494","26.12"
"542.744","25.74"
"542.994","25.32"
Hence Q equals 0.07 nm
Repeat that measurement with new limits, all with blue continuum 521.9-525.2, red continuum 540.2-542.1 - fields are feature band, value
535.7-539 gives -0.11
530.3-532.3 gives -0.11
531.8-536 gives -0.05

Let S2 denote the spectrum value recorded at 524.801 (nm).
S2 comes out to 24.37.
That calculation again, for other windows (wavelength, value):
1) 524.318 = 24.6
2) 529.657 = 25.89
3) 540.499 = 24.83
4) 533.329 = 24.59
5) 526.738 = 21.31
